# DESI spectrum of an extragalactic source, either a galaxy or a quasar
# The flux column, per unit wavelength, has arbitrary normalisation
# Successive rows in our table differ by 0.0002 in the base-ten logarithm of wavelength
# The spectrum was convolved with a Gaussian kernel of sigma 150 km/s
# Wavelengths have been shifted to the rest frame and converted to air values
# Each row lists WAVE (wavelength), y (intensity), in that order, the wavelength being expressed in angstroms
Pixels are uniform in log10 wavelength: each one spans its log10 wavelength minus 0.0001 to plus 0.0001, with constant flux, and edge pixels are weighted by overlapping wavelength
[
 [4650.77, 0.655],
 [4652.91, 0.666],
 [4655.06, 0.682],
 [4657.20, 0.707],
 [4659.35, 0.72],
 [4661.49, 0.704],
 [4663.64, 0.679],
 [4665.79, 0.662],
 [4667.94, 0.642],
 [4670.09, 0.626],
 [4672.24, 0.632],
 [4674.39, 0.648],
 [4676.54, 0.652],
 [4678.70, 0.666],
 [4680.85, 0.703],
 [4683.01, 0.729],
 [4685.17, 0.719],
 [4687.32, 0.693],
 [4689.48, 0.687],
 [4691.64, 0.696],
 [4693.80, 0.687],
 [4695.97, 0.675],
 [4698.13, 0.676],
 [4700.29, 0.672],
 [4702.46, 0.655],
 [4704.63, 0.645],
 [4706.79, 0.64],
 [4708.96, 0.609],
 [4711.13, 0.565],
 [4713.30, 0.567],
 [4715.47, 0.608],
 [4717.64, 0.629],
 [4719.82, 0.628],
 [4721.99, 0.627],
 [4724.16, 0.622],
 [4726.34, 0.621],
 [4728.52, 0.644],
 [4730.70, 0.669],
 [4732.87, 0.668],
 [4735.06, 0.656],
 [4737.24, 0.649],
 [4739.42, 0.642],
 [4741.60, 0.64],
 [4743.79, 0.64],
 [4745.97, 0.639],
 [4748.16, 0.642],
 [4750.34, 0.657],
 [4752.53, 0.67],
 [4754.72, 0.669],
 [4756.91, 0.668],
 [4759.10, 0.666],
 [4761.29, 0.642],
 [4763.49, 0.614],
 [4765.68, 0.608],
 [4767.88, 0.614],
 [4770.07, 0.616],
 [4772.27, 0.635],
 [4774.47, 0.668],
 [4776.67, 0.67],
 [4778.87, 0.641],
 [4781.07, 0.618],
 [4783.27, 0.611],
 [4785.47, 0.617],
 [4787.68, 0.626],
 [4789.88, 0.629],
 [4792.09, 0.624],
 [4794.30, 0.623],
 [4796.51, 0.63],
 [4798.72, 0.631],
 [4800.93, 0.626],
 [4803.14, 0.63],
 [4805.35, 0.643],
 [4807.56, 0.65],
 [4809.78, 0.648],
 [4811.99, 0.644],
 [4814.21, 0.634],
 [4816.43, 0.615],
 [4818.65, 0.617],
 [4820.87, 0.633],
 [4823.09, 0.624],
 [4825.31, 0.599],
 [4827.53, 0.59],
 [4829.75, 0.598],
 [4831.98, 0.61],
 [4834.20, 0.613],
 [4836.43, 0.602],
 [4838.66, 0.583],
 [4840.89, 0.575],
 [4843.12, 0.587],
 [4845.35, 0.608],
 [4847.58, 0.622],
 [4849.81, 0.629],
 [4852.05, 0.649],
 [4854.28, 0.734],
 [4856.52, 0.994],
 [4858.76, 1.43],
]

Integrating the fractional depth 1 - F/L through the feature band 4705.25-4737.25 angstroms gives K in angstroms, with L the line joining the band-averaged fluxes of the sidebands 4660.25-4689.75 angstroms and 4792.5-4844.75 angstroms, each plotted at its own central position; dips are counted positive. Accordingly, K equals 1.4 angstroms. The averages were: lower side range 0.675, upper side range 0.618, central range 0.626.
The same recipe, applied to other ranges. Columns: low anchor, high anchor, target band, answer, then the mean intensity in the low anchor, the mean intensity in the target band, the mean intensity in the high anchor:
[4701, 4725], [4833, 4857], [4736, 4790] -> -1.0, 0.619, 0.64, 0.645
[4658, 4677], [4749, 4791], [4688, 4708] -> -0.4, 0.664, 0.67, 0.639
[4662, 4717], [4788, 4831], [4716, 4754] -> 0.1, 0.658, 0.643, 0.626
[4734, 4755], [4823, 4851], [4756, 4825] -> -0.7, 0.65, 0.632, 0.602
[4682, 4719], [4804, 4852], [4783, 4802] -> 0.1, 0.656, 0.625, 0.616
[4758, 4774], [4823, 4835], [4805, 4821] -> -0.6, 0.629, 0.635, 0.604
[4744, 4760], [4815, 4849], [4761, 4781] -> 0.4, 0.658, 0.633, 0.606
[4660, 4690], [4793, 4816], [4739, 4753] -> 0.1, 0.675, 0.647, 0.635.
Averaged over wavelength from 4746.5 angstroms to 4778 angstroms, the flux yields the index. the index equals 0.645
